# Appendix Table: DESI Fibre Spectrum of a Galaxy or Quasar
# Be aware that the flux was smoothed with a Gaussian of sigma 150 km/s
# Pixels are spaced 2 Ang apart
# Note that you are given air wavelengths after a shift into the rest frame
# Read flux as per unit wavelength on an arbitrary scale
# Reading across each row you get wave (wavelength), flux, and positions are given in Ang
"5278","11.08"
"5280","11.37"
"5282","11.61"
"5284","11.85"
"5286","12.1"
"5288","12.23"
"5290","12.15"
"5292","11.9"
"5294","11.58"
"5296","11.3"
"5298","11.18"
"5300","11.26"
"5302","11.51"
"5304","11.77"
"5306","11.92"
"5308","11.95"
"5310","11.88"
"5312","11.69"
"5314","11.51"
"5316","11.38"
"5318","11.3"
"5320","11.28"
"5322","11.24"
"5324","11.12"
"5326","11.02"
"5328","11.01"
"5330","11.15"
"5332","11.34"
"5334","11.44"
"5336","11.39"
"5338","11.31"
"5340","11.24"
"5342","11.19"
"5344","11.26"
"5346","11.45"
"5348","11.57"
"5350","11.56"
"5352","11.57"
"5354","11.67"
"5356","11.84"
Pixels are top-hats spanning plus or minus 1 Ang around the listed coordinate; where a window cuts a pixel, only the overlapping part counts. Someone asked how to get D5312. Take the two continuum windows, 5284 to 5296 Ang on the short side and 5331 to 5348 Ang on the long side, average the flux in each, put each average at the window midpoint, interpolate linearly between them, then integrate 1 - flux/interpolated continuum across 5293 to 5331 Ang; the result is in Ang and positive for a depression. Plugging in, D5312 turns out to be 0.8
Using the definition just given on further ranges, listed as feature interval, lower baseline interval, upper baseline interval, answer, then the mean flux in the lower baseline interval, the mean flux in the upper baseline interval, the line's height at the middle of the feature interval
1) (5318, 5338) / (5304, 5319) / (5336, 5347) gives 0.4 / 11.7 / 11.3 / 11.5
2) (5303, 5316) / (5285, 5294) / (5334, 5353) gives 0.0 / 12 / 11.4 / 11.8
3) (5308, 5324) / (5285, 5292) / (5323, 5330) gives -0.2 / 12.1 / 11.1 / 11.4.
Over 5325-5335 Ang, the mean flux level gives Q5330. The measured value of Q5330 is 11.2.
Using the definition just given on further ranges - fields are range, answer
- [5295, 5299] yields 11.2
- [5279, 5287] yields 11.7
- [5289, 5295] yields 11.9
